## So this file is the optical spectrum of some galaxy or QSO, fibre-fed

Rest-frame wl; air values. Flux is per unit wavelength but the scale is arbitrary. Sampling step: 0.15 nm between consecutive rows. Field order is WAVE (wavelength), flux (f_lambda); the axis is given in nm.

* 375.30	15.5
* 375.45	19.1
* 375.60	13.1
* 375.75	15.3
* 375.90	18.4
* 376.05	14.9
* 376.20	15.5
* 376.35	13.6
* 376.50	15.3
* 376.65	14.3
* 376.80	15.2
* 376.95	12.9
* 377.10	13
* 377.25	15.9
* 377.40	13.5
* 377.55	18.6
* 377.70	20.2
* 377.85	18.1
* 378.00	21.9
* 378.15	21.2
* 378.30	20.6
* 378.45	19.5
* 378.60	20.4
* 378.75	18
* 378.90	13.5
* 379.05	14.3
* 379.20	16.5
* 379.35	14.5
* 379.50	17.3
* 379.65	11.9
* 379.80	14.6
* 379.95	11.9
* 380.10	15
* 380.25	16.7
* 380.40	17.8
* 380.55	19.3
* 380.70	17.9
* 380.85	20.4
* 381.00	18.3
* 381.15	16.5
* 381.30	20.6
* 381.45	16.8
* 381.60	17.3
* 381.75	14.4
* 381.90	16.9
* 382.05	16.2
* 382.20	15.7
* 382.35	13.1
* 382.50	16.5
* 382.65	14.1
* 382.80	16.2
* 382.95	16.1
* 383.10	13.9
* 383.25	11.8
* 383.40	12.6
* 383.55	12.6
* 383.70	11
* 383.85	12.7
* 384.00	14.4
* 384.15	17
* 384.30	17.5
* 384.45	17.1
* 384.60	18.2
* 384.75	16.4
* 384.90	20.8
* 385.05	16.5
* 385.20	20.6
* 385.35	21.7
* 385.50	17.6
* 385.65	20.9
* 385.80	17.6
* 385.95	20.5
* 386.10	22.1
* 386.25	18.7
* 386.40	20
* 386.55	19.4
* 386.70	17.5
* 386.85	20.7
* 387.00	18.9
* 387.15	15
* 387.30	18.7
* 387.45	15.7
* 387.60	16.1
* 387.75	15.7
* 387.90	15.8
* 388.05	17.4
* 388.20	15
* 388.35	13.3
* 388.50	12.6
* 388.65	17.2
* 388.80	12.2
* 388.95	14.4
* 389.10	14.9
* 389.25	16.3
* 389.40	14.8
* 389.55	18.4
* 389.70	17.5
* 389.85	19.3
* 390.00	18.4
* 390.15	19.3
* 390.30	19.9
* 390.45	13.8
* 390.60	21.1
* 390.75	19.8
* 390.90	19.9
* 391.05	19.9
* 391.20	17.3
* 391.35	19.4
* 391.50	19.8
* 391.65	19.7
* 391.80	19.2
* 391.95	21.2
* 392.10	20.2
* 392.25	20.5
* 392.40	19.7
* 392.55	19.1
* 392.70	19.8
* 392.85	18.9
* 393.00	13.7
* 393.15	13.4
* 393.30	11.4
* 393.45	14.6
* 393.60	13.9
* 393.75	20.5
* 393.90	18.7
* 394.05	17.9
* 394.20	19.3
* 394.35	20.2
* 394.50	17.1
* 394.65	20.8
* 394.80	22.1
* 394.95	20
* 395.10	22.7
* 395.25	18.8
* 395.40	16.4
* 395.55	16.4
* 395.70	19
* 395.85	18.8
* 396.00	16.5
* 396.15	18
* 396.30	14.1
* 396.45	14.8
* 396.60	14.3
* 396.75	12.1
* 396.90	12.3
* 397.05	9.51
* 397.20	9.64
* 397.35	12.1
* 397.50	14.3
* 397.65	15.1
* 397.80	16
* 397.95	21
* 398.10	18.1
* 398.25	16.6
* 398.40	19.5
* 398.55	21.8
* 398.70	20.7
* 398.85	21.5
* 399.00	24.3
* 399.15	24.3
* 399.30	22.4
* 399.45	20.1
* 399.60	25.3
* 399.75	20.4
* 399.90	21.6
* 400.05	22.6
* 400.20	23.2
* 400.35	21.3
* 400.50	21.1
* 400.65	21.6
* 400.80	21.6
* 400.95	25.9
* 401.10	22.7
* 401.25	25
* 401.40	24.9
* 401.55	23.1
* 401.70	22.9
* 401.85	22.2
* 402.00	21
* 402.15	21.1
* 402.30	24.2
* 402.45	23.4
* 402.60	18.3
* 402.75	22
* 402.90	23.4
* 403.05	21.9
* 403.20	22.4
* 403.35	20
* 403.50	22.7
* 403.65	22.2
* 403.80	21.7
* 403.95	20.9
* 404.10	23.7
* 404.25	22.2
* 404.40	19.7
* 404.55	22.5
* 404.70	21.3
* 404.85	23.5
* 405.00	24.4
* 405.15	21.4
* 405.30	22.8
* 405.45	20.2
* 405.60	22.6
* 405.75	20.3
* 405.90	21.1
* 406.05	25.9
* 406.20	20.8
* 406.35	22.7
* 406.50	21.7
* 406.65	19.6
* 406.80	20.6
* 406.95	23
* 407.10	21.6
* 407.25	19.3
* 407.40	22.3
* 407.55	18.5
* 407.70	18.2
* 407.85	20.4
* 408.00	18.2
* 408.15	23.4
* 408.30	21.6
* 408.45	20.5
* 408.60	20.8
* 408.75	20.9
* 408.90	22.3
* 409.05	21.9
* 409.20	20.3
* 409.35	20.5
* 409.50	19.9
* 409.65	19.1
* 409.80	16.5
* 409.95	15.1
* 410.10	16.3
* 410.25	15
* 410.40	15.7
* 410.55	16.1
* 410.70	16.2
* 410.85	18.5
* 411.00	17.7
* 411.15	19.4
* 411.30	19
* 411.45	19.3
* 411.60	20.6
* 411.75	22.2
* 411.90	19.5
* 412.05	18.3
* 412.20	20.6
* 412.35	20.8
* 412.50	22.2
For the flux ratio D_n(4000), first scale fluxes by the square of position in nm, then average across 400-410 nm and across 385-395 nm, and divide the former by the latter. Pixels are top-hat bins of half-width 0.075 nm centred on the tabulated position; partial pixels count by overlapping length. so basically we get 1.29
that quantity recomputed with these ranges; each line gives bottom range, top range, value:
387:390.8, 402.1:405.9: 1.43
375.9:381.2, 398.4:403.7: 1.51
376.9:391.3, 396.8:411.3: 1.34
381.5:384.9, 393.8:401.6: 1.36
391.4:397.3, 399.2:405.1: 1.34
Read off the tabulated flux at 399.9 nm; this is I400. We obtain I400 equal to 21.6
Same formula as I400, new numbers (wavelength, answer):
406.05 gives 25.9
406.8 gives 20.6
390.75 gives 19.8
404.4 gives 19.7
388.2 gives 15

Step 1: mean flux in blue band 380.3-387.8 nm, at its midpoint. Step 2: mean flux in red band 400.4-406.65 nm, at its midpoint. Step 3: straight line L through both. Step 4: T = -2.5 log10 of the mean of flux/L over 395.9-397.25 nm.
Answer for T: 0.44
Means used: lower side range 17.1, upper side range 22.2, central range 13.6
